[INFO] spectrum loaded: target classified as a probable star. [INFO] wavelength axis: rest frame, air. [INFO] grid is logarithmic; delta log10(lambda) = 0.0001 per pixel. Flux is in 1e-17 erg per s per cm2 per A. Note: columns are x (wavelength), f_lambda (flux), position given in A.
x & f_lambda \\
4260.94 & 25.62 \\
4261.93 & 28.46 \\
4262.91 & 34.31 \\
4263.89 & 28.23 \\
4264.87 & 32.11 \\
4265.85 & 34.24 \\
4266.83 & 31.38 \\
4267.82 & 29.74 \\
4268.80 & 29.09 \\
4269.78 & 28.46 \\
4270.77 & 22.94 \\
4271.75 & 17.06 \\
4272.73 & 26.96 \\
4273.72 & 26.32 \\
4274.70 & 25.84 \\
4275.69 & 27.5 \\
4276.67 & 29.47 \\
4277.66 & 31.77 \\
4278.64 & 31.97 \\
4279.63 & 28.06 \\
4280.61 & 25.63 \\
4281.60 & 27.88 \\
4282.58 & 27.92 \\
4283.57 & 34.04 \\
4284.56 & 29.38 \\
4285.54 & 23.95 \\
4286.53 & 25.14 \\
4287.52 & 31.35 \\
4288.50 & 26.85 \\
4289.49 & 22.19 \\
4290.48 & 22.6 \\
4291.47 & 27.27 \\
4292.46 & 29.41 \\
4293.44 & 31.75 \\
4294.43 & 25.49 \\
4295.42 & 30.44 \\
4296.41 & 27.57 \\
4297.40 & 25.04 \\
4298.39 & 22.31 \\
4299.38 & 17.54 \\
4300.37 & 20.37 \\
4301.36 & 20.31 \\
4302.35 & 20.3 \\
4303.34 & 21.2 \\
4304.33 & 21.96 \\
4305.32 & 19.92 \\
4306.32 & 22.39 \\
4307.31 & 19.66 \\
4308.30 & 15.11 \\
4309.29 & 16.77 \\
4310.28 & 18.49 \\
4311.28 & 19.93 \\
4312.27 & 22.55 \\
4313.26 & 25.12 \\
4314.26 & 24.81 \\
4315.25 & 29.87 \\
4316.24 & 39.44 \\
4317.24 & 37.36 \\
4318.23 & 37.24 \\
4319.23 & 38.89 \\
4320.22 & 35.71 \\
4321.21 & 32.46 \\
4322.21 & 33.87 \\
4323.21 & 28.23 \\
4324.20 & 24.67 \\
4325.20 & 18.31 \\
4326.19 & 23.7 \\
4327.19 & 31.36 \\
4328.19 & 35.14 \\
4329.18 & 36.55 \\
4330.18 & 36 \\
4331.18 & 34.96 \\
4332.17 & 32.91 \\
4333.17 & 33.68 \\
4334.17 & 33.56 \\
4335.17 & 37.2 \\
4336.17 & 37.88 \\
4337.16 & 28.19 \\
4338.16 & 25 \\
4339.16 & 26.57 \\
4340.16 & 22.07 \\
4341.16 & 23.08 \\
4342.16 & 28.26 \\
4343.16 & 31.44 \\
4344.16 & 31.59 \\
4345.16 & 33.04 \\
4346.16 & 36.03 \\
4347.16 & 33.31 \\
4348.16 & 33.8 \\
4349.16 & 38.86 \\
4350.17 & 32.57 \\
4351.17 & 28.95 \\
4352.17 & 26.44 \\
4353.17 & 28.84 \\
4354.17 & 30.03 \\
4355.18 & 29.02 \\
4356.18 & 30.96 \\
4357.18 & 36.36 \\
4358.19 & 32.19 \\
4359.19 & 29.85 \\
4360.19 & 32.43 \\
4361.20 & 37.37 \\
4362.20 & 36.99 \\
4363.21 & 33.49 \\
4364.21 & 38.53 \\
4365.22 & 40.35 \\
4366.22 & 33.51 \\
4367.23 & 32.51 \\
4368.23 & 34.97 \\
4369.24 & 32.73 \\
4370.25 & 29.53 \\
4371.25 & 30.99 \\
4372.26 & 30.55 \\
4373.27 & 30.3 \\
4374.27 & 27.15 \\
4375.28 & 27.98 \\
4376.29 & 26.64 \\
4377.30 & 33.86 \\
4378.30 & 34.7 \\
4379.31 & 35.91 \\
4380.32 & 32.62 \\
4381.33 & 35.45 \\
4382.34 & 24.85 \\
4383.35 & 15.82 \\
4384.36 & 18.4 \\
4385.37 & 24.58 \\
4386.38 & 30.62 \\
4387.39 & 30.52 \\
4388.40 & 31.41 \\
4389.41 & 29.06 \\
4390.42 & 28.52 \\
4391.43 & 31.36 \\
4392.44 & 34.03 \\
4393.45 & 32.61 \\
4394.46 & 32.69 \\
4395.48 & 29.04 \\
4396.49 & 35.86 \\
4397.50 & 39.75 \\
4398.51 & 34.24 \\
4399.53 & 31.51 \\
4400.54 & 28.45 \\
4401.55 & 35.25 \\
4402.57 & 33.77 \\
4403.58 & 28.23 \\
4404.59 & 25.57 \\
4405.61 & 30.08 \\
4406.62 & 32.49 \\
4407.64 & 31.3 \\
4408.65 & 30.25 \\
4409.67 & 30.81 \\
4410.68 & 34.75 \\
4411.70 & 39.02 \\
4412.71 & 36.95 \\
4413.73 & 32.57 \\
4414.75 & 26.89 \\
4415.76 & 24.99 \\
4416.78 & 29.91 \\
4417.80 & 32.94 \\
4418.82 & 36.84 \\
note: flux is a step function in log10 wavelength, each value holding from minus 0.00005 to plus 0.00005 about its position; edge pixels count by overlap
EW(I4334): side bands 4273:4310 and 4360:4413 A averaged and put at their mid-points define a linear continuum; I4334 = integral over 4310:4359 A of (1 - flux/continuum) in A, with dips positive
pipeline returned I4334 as -4.68 A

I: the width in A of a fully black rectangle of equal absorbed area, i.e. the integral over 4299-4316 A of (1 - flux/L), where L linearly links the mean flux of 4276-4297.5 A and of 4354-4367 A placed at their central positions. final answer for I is 4.8 A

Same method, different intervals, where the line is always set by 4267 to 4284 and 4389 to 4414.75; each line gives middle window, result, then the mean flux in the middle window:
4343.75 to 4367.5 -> -2.0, 33.2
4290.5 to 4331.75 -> 3.2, 26.8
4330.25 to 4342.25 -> -0.3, 30.6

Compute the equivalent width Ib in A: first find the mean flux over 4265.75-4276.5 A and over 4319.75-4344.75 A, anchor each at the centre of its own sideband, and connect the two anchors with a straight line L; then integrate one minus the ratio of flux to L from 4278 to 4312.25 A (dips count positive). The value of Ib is 4.7 A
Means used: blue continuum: 27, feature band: 24.4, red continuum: 30.5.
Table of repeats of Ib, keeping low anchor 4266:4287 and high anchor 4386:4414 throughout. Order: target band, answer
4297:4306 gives 2.4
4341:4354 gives -0.5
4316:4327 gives -0.9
